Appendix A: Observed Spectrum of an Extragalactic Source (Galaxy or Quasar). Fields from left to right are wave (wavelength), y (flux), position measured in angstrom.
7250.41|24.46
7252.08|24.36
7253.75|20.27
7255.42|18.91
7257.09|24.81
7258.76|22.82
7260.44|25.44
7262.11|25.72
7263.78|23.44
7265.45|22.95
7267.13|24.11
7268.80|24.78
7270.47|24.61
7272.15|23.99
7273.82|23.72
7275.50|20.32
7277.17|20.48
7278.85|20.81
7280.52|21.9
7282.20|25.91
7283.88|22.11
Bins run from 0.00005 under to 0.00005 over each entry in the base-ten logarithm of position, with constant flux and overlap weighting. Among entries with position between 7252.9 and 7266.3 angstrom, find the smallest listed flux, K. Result 18.91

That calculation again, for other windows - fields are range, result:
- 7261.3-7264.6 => 23.44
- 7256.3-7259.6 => 22.82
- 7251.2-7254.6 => 20.27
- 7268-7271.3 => 24.61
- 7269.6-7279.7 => 20.32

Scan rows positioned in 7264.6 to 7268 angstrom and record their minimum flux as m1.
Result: 22.95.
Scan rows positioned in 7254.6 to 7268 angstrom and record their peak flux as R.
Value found 25.72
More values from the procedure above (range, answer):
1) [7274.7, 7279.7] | 20.81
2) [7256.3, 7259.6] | 24.81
